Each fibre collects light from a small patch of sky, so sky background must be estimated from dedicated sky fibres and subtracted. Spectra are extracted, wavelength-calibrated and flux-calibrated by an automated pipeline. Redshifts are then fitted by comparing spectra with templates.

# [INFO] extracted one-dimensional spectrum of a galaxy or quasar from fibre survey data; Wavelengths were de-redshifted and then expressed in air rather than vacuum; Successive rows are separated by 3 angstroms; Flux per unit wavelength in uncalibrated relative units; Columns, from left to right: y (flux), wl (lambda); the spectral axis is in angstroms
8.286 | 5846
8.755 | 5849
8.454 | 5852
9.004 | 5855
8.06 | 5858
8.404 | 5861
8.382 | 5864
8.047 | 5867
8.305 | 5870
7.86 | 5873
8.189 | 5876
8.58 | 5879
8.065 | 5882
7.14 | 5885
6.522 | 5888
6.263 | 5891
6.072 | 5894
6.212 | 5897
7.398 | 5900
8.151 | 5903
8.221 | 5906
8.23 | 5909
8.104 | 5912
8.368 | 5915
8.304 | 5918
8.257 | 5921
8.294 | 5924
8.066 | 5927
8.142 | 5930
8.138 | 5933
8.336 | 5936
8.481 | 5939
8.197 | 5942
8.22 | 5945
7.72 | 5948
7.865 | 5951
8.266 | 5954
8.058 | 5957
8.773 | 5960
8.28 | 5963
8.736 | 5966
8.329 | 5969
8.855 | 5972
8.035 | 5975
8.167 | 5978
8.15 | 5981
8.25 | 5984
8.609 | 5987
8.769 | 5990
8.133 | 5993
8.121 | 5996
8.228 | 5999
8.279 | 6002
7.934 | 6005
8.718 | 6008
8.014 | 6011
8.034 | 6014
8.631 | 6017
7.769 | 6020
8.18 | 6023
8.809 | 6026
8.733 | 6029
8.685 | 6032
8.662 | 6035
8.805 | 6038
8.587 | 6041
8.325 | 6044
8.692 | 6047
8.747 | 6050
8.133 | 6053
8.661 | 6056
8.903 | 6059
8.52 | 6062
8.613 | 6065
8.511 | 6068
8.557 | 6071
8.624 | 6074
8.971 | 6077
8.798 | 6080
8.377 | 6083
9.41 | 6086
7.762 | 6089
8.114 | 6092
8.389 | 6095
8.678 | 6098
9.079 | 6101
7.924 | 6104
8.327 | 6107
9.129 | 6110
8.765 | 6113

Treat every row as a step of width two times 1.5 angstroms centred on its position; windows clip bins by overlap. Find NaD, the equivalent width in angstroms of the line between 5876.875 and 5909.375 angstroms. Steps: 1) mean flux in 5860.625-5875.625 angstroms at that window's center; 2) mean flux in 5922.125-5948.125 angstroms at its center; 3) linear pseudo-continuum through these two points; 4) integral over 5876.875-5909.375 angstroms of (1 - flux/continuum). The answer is 3.39 angstroms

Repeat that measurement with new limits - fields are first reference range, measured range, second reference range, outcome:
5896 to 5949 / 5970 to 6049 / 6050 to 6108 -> -0.5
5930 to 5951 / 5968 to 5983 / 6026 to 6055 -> 0.0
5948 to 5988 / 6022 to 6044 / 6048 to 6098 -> -0.4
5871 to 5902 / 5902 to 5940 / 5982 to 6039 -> -3.3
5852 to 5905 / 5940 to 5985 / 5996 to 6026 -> -1.3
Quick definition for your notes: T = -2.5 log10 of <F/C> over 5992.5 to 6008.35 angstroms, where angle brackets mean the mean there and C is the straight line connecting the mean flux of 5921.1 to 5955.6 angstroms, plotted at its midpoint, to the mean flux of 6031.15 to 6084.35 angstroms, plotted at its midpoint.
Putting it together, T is 0.025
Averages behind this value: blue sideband 8.16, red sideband 8.62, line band 8.21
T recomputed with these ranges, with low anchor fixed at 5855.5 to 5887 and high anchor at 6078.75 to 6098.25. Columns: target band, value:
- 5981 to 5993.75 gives -0.01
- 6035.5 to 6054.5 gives -0.02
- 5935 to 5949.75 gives 0.01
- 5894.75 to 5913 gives 0.07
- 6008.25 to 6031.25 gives 0.00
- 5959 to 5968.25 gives -0.04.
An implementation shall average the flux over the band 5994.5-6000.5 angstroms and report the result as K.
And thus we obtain 8.17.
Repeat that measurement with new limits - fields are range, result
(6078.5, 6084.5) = 8.59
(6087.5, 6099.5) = 8.24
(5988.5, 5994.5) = 8.45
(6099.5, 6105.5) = 8.5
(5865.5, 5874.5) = 8.07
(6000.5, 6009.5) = 8.31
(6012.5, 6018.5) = 8.33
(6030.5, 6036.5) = 8.67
